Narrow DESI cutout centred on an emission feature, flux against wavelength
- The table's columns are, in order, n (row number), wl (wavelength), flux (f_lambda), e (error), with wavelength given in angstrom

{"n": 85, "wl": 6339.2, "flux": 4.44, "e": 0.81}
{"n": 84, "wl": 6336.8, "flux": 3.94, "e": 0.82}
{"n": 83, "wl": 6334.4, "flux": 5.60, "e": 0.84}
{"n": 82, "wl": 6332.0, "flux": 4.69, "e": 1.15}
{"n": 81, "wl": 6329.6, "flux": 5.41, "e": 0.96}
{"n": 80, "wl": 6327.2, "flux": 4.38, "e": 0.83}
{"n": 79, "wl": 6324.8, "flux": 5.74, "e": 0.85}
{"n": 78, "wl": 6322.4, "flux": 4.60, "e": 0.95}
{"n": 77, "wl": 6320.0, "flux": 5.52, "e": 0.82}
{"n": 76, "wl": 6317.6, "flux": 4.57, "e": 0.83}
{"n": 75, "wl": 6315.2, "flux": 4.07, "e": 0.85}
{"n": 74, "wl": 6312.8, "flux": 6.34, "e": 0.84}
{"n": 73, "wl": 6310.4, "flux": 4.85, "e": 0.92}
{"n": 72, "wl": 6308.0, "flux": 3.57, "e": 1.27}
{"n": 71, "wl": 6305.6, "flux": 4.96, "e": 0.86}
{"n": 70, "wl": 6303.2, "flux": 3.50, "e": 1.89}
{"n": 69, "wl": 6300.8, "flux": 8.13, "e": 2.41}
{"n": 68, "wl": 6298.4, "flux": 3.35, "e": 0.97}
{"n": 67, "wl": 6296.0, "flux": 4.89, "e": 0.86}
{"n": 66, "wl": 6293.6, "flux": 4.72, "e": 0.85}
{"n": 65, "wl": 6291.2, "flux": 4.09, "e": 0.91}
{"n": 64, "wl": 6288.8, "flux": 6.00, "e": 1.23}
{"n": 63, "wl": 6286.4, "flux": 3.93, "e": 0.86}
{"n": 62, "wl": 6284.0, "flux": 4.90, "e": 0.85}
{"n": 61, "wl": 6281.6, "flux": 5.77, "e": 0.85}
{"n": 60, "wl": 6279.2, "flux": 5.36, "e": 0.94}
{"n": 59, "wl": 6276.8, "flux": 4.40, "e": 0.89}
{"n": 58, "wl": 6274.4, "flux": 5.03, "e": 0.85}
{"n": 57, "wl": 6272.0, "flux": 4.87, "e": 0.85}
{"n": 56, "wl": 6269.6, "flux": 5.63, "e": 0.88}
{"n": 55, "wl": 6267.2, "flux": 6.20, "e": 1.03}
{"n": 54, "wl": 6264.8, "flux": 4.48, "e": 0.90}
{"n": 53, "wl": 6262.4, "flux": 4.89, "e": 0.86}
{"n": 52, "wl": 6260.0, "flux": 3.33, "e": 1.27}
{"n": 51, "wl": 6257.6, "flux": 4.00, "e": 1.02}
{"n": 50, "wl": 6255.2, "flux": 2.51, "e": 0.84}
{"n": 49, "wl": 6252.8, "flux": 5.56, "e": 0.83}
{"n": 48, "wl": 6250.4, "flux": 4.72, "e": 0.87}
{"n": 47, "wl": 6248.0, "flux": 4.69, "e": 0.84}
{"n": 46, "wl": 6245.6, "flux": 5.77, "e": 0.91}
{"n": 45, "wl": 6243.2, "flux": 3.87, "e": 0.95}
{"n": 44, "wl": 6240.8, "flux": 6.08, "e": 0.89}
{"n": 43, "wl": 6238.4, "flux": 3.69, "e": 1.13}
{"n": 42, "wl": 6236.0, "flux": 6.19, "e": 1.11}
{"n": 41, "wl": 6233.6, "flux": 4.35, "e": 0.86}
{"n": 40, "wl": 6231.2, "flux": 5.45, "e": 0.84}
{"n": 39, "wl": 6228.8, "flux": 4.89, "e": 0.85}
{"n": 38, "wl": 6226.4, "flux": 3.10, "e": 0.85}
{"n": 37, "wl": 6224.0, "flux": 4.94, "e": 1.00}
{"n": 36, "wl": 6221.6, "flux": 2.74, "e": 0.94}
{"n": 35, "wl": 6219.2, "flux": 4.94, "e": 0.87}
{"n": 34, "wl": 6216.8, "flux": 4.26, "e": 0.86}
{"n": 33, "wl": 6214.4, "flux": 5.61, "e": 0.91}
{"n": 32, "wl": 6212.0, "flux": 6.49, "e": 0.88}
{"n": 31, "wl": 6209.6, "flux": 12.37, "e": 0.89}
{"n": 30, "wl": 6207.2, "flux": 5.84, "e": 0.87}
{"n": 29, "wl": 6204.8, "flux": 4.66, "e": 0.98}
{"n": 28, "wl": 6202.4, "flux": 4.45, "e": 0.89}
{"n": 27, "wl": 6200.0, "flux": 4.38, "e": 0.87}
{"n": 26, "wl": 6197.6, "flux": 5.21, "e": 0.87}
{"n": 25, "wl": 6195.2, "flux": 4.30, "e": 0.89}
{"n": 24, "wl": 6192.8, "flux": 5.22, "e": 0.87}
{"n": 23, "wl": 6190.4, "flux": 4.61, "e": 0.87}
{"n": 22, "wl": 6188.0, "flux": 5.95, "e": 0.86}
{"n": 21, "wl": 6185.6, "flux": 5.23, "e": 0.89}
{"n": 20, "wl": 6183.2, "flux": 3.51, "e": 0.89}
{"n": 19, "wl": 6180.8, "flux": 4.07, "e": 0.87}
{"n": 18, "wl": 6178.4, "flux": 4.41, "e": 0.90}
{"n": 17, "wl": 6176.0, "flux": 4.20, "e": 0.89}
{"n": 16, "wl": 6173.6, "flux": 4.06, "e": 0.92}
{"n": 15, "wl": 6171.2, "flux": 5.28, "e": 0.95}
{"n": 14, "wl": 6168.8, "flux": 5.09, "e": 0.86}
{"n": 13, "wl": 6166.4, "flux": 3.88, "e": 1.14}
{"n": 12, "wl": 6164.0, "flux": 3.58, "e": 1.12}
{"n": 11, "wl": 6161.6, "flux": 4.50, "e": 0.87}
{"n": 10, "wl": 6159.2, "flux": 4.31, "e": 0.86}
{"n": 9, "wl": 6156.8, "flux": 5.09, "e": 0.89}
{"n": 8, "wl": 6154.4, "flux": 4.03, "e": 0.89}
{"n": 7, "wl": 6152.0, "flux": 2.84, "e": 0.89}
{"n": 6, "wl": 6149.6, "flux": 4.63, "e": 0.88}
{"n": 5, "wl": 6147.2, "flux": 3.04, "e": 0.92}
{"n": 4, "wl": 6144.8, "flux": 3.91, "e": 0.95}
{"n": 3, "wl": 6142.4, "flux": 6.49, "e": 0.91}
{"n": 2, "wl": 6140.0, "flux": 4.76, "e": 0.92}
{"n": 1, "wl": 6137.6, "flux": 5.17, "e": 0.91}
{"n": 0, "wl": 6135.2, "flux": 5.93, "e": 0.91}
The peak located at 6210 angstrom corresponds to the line H-gamma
